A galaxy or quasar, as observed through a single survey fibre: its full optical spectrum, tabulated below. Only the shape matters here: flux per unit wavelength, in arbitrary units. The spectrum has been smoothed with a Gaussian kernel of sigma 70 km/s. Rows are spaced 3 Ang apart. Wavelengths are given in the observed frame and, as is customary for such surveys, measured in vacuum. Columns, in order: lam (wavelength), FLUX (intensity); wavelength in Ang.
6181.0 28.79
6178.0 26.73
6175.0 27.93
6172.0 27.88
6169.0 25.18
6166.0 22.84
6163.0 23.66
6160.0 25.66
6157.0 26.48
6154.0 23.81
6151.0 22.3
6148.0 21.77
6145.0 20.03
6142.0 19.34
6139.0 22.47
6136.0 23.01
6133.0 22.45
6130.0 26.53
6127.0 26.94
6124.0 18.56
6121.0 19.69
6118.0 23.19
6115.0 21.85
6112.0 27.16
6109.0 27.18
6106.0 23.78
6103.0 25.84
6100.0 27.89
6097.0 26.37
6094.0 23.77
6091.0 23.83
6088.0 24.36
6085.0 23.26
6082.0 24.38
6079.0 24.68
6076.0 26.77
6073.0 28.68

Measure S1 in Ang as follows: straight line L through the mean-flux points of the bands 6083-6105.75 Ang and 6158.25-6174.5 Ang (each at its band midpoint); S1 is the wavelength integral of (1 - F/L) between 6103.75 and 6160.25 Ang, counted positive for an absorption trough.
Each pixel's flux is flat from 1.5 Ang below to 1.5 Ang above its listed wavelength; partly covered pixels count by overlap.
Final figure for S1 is 4.2 Ang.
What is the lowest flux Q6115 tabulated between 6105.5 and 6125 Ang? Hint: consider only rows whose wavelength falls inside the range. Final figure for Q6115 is 18.56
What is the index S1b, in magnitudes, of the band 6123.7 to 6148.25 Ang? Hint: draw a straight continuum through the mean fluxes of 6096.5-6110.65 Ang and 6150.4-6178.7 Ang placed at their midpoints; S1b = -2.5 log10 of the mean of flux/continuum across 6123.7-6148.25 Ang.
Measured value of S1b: 0.14 mag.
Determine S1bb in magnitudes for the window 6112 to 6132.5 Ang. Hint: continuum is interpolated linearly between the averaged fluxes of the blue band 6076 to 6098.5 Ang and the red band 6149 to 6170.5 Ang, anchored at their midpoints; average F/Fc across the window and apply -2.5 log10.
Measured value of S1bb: 0.06 mag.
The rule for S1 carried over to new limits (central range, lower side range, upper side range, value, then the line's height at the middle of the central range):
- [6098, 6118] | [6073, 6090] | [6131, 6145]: -1.6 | 23.5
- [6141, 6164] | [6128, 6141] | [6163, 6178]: 1.7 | 24.7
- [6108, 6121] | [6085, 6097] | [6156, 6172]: 0.2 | 24.5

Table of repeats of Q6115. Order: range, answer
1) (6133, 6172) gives 19.34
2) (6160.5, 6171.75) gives 22.84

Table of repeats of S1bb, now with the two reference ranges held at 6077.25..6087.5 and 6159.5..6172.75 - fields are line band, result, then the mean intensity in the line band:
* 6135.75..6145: 0.17 mag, 21.2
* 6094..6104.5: -0.08 mag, 26.3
